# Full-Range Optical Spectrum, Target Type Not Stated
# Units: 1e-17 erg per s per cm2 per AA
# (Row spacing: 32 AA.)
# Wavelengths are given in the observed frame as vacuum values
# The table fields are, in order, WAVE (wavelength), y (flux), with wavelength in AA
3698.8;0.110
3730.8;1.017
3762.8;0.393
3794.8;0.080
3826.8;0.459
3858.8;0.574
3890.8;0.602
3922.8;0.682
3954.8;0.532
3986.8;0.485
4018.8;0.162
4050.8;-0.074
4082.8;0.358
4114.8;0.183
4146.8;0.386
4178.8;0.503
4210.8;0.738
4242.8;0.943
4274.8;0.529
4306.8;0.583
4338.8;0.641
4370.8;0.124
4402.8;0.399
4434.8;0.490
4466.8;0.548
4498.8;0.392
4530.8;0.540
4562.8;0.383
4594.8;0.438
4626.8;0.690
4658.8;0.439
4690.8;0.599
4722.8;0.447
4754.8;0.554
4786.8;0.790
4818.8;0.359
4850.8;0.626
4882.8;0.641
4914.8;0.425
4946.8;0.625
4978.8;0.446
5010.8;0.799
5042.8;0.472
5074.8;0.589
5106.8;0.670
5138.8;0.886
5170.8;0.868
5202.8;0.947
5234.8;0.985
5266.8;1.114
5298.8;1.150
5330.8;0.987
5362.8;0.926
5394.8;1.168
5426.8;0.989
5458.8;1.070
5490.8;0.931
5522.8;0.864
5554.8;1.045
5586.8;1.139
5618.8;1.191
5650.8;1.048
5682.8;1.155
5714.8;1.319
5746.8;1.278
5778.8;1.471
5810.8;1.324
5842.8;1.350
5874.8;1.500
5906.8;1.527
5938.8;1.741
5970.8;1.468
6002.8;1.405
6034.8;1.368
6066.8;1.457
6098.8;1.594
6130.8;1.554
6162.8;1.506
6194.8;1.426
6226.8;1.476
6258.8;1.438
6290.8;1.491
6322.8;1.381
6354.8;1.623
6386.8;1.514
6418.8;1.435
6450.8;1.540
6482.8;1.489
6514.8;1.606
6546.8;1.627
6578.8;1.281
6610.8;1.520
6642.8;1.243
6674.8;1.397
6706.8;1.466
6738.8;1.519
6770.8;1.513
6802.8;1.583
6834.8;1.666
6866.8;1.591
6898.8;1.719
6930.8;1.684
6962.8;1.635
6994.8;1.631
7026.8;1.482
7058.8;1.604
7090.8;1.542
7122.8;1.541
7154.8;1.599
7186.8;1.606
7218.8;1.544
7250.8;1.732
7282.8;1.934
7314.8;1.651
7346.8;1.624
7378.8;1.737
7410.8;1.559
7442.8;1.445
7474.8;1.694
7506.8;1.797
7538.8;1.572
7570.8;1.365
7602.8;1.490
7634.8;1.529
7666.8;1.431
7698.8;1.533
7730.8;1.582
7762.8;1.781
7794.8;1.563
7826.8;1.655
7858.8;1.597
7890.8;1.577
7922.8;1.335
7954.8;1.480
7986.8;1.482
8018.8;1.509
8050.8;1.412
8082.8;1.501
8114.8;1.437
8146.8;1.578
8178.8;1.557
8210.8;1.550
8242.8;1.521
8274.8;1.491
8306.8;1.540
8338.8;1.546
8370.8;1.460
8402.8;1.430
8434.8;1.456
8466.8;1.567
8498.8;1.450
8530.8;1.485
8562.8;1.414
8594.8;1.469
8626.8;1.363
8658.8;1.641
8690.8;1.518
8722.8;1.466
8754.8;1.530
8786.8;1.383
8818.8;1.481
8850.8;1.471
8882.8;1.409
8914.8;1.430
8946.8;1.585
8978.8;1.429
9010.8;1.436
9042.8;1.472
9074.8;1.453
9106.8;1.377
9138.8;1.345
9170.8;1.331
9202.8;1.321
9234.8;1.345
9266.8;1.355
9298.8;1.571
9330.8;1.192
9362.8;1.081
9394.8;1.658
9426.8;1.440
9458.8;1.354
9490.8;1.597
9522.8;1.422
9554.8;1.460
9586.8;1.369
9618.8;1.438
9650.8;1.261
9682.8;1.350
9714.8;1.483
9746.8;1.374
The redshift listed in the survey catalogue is 0.29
